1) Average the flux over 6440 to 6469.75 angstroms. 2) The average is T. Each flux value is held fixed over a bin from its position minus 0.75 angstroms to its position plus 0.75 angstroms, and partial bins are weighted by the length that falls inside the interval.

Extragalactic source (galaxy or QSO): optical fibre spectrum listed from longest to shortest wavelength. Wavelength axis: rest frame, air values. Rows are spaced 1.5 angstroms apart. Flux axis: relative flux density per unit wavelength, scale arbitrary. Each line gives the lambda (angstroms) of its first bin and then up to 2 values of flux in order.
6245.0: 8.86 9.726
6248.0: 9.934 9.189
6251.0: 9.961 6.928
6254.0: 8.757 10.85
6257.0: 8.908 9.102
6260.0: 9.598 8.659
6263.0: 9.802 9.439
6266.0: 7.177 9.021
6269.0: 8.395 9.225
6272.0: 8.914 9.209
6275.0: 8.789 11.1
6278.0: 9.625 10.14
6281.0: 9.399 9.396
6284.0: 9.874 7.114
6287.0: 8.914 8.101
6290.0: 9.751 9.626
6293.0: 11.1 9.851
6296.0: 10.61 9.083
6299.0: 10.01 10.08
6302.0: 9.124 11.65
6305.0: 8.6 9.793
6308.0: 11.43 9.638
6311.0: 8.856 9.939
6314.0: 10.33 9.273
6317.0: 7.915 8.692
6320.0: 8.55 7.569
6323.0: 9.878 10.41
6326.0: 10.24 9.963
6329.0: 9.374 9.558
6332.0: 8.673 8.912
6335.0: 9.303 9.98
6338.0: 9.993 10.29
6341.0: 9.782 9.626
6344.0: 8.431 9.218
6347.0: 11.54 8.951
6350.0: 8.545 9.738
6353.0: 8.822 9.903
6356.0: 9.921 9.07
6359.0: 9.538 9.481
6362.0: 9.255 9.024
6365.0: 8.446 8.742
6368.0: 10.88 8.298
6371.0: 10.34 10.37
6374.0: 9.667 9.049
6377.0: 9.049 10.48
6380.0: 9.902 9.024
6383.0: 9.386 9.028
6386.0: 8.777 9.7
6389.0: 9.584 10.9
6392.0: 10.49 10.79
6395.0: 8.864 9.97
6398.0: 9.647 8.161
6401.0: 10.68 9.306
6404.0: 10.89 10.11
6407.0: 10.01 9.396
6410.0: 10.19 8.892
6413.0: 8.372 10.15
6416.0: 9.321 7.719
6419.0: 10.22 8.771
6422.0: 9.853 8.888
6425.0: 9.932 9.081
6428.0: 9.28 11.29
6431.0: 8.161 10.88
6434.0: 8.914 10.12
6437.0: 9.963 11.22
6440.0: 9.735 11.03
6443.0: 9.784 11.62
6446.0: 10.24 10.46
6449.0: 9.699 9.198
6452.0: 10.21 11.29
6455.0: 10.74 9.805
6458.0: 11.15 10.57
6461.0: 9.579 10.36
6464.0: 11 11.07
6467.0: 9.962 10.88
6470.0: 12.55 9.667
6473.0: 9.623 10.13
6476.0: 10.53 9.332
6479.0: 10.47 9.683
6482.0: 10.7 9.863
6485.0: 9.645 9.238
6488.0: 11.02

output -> 10.5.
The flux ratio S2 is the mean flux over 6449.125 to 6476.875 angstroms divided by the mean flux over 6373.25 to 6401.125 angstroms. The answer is 1.09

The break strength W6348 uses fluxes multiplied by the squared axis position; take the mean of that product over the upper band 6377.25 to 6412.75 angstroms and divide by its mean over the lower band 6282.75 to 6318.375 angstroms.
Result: 1.05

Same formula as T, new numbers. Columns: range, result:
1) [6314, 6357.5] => 9.41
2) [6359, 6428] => 9.53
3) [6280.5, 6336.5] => 9.48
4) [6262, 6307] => 9.42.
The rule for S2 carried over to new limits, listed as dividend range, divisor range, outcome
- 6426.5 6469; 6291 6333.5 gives 1.07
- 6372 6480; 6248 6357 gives 1.05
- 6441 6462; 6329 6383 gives 1.09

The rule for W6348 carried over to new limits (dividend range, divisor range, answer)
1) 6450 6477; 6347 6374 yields 1.14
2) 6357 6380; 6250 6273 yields 1.09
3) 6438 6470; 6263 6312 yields 1.17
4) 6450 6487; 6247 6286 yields 1.19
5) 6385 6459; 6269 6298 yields 1.09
